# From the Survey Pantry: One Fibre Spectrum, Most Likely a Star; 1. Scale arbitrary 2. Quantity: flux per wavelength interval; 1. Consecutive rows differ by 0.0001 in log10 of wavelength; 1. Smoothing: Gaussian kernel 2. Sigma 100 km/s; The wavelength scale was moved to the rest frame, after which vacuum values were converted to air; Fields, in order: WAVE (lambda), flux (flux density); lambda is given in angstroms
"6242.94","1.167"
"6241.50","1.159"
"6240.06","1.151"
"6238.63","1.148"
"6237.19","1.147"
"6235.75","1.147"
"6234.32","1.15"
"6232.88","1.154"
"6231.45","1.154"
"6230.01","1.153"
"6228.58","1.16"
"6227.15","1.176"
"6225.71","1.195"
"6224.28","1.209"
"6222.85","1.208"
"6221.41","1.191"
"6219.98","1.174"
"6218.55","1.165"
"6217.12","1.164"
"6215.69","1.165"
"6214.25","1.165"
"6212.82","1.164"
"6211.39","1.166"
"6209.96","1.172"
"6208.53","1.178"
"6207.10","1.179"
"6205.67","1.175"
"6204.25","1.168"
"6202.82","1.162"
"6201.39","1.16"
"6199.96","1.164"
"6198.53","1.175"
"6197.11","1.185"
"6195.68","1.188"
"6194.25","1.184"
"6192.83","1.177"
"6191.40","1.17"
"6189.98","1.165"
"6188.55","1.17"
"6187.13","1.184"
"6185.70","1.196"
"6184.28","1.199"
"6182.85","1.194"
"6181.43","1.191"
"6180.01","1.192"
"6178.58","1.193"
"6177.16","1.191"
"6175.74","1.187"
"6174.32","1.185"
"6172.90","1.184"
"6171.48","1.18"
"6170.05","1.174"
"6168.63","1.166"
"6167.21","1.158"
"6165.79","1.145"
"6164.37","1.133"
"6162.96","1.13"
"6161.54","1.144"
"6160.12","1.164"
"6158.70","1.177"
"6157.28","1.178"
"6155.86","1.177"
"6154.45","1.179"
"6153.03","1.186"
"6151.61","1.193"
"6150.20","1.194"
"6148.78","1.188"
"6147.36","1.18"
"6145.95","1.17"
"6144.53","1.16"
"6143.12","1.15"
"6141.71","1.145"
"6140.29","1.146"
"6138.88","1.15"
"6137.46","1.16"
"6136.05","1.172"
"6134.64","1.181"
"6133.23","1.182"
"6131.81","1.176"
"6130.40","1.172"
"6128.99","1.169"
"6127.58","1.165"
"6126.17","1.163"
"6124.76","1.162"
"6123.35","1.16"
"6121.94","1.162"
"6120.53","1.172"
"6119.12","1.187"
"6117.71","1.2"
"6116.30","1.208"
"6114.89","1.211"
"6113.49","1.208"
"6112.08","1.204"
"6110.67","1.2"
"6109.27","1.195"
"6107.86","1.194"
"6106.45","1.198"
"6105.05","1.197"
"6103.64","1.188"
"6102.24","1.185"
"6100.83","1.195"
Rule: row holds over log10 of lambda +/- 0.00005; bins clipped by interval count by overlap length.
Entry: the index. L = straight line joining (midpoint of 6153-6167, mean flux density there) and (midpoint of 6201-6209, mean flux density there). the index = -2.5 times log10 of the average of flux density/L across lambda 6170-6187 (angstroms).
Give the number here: -0.02 mag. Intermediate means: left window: 1.16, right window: 1.17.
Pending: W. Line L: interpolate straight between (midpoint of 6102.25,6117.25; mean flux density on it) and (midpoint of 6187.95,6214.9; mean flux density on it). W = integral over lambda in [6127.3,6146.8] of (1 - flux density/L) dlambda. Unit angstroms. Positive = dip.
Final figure 0.4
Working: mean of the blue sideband 1.2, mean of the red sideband 1.17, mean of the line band 1.16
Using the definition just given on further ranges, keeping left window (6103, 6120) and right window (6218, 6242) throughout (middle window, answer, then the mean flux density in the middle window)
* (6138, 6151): 0.3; 1.16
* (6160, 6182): 0.2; 1.17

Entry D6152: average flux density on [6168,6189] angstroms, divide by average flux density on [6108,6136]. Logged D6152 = 1.00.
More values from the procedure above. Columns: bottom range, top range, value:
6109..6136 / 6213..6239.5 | 0.99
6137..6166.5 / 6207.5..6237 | 1.00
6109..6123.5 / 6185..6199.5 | 0.99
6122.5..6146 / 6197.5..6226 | 1.01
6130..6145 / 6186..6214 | 1.01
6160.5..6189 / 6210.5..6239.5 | 0.99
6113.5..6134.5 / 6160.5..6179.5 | 0.99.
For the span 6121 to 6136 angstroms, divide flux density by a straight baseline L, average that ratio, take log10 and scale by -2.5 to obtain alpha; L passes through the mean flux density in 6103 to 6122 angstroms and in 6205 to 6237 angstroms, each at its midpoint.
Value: 0.02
